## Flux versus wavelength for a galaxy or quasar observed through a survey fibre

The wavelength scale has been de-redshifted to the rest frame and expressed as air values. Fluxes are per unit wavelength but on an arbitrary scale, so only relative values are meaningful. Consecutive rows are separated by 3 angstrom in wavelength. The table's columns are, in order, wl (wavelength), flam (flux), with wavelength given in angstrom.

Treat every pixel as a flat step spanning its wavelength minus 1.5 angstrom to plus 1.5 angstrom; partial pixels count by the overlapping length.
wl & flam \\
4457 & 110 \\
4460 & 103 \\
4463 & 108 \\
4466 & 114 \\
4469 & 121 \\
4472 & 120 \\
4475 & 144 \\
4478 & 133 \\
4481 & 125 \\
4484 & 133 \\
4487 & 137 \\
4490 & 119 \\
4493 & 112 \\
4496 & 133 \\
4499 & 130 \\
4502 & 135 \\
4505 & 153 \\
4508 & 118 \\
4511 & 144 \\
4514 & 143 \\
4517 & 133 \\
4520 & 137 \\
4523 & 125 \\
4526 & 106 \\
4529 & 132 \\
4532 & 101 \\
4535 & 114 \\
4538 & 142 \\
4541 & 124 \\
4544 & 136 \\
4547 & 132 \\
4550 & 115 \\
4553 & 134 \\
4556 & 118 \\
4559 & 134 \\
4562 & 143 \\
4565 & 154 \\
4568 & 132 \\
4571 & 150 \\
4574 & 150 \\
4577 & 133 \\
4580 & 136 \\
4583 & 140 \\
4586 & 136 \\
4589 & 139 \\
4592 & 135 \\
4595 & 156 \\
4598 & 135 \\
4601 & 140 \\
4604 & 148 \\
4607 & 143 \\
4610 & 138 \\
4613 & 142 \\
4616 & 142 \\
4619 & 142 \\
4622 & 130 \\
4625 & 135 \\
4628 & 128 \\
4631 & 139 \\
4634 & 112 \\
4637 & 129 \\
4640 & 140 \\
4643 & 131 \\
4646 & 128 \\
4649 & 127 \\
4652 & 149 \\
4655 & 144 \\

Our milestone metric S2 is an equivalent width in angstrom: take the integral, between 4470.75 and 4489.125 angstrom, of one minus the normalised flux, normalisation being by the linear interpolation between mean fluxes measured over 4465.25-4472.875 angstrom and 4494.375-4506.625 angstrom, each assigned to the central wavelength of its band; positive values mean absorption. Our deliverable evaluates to -1.0 angstrom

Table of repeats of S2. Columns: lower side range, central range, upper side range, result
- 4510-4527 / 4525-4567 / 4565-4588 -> 2.52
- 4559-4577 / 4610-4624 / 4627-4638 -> -0.83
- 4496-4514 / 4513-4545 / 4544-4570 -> 2.06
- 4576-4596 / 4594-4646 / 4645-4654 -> 0.22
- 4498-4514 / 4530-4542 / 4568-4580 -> 1.59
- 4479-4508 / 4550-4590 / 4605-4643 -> -1.35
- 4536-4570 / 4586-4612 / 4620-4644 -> -1.92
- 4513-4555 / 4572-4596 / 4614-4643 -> -1.95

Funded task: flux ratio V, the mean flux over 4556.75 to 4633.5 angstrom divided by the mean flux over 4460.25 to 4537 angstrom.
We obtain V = 1.10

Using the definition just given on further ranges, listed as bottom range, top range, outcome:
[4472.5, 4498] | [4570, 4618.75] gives 1.09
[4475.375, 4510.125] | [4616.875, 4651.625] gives 1.01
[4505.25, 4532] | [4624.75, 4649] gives 1.00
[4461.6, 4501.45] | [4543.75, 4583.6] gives 1.08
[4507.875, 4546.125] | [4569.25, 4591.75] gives 1.10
